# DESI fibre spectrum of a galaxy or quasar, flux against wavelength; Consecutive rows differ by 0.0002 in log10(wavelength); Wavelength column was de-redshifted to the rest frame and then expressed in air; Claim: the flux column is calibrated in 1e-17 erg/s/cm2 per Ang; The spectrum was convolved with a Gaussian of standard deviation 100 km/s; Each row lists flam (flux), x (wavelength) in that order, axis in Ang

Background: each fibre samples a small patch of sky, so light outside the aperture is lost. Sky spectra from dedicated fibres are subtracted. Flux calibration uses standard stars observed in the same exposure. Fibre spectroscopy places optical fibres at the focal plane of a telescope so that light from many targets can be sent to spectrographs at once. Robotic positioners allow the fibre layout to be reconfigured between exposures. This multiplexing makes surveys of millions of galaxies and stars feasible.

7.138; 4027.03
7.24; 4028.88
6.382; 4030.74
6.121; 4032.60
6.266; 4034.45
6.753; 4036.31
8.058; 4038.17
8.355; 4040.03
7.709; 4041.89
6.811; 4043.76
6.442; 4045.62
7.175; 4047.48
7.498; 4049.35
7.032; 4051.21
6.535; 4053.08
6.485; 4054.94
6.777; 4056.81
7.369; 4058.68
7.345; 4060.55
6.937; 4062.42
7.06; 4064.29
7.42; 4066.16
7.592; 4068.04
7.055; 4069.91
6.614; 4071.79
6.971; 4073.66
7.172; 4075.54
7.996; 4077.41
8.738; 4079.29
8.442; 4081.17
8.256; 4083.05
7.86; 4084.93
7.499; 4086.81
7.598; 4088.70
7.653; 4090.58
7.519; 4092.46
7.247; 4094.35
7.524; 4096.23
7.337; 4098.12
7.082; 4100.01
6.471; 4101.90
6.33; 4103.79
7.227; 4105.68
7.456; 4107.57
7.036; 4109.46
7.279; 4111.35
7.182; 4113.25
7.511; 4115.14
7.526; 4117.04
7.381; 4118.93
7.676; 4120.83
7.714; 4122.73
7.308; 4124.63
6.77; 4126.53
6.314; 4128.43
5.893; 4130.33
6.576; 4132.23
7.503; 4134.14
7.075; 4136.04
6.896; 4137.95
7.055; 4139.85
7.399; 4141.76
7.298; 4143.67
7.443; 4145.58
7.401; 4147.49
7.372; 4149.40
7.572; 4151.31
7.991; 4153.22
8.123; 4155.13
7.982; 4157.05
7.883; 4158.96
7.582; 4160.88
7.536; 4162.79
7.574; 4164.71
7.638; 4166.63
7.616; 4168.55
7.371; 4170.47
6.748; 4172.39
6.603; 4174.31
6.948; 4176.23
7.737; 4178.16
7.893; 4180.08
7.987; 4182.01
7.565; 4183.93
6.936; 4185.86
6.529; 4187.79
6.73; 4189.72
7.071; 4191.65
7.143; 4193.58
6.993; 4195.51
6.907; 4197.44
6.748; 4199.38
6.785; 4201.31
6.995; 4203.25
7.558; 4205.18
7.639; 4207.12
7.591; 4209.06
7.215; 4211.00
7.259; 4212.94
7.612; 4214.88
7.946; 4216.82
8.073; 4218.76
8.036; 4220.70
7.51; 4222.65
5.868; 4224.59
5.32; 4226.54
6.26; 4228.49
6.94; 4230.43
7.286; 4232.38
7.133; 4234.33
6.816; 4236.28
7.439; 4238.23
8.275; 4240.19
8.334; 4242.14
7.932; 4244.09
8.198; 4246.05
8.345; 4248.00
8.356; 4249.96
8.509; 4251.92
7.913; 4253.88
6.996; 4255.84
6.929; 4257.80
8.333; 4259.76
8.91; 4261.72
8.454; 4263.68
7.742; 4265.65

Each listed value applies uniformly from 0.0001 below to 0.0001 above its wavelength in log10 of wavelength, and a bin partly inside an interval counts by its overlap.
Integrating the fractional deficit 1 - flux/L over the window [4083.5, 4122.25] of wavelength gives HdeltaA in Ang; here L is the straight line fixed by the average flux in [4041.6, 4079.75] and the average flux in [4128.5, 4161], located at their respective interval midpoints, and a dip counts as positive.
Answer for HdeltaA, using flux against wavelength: -0.5 Ang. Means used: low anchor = 7.15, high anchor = 7.32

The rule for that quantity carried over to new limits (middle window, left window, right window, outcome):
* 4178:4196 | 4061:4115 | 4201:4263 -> 0.6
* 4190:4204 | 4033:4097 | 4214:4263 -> 1.1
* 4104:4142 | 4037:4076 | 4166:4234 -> 0.2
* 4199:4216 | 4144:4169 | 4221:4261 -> 0.6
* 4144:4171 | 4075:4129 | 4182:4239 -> -1.4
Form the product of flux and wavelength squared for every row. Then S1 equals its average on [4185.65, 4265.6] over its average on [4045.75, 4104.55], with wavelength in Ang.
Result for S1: 1.1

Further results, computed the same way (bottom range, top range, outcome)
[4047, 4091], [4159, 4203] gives 1.03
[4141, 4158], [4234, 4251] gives 1.08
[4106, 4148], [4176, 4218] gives 1.05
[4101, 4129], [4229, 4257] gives 1.15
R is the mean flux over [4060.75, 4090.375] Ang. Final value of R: 7.55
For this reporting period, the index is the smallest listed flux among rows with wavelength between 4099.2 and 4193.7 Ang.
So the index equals 5.893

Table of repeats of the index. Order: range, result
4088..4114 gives 6.33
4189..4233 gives 5.32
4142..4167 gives 7.298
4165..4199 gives 6.529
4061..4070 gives 6.937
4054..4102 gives 6.471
